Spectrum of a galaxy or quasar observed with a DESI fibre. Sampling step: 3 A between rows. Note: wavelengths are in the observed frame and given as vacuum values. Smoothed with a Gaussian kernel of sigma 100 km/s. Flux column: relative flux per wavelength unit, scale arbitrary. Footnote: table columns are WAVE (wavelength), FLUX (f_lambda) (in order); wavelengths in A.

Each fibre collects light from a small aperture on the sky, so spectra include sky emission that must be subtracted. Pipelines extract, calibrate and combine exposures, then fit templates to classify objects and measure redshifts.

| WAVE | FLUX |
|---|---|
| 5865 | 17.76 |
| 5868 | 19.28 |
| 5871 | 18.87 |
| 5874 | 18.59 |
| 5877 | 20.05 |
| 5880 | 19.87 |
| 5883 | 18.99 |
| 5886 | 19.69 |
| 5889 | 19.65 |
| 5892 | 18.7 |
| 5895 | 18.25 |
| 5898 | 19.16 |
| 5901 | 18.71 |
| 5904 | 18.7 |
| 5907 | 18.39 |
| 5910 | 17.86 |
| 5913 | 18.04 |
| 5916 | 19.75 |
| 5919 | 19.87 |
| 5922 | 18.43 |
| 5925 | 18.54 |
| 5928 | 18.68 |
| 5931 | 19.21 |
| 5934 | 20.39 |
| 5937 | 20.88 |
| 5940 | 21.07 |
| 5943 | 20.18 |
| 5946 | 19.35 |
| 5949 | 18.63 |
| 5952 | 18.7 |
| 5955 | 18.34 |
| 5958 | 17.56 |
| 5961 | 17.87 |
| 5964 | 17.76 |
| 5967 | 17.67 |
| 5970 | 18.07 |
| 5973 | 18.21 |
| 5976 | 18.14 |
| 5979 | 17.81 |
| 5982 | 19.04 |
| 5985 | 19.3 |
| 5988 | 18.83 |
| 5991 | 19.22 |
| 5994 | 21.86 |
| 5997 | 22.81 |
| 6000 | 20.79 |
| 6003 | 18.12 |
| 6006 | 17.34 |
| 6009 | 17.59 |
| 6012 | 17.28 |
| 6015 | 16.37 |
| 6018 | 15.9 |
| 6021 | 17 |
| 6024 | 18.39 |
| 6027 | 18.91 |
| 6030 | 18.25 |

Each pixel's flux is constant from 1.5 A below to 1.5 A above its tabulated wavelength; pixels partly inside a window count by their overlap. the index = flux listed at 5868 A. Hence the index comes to 19.28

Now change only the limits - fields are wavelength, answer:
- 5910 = 17.86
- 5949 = 18.63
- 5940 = 21.07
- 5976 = 18.14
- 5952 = 18.7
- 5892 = 18.7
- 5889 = 19.65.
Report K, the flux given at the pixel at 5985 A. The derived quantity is 19.3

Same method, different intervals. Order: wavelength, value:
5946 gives 19.35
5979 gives 17.81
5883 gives 18.99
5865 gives 17.76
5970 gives 18.07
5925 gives 18.54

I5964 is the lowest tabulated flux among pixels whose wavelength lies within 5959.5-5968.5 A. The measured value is 17.67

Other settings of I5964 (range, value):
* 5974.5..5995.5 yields 17.81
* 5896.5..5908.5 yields 18.39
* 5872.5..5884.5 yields 18.59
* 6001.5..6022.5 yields 15.9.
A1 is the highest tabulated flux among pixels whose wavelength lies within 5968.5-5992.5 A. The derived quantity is 19.3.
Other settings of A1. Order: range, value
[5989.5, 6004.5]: 22.81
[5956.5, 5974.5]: 18.21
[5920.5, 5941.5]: 21.07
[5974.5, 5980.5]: 18.14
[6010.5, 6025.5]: 18.39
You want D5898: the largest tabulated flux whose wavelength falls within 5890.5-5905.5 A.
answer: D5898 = 19.16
